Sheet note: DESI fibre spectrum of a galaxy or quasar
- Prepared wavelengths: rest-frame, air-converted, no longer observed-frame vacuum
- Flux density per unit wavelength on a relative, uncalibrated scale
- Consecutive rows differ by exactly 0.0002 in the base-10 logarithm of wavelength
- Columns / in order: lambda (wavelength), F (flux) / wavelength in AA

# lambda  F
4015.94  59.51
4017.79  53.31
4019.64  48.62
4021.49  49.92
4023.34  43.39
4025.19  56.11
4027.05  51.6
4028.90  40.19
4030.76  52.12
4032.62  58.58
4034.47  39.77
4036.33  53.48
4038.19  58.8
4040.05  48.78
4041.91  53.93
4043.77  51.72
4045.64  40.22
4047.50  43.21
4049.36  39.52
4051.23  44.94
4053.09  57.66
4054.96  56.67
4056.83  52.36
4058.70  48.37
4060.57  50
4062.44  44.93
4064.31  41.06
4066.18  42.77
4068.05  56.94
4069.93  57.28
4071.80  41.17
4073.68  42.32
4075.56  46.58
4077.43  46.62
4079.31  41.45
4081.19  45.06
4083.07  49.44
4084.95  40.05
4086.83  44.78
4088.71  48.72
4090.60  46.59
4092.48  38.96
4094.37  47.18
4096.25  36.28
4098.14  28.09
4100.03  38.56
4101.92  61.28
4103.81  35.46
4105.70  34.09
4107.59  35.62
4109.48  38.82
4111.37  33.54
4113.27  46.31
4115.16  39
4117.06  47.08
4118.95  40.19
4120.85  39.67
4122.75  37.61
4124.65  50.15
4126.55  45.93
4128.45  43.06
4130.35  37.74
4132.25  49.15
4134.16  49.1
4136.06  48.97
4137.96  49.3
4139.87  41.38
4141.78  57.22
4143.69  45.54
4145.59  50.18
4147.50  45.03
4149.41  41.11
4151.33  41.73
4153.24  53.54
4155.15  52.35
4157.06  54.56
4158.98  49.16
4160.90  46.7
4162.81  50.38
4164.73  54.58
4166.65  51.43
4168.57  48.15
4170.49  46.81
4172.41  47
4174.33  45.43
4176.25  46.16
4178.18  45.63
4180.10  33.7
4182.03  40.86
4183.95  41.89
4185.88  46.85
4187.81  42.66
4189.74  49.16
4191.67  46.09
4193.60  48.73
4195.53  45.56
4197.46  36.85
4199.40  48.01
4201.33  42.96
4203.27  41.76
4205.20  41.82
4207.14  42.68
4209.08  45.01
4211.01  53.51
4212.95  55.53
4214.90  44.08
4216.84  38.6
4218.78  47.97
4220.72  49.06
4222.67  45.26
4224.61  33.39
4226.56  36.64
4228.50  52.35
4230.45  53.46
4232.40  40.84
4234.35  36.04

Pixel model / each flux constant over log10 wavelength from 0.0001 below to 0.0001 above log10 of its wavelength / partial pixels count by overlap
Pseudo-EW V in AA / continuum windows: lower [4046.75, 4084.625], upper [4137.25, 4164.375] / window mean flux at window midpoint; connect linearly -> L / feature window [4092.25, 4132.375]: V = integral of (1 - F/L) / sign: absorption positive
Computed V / 5.9 AA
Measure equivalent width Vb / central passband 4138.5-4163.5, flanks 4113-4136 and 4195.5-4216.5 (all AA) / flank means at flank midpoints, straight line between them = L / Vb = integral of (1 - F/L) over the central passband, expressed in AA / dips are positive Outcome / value -2.3 AA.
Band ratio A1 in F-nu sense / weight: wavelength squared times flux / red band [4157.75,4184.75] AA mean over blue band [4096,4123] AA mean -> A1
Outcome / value 1.21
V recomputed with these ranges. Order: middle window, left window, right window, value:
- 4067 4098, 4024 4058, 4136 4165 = 2.7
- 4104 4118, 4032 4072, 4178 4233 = 2.5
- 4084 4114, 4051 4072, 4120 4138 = 4.0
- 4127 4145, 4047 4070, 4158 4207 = -0.1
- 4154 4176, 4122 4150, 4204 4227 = -1.9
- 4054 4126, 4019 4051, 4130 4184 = 6.2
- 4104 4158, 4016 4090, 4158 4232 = 2.8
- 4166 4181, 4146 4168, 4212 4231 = 0.9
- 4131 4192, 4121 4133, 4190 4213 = -3.8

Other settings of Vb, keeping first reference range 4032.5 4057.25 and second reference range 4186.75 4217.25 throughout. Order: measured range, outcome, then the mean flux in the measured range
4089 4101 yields 2.1 AA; 39.8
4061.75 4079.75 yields 1.0 AA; 46.3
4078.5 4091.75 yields 0.9 AA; 45.1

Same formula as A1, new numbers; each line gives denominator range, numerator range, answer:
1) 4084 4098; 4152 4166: 1.25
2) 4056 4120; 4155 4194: 1.12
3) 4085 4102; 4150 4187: 1.16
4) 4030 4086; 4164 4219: 1.01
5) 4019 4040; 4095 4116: 0.81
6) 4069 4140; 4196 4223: 1.10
